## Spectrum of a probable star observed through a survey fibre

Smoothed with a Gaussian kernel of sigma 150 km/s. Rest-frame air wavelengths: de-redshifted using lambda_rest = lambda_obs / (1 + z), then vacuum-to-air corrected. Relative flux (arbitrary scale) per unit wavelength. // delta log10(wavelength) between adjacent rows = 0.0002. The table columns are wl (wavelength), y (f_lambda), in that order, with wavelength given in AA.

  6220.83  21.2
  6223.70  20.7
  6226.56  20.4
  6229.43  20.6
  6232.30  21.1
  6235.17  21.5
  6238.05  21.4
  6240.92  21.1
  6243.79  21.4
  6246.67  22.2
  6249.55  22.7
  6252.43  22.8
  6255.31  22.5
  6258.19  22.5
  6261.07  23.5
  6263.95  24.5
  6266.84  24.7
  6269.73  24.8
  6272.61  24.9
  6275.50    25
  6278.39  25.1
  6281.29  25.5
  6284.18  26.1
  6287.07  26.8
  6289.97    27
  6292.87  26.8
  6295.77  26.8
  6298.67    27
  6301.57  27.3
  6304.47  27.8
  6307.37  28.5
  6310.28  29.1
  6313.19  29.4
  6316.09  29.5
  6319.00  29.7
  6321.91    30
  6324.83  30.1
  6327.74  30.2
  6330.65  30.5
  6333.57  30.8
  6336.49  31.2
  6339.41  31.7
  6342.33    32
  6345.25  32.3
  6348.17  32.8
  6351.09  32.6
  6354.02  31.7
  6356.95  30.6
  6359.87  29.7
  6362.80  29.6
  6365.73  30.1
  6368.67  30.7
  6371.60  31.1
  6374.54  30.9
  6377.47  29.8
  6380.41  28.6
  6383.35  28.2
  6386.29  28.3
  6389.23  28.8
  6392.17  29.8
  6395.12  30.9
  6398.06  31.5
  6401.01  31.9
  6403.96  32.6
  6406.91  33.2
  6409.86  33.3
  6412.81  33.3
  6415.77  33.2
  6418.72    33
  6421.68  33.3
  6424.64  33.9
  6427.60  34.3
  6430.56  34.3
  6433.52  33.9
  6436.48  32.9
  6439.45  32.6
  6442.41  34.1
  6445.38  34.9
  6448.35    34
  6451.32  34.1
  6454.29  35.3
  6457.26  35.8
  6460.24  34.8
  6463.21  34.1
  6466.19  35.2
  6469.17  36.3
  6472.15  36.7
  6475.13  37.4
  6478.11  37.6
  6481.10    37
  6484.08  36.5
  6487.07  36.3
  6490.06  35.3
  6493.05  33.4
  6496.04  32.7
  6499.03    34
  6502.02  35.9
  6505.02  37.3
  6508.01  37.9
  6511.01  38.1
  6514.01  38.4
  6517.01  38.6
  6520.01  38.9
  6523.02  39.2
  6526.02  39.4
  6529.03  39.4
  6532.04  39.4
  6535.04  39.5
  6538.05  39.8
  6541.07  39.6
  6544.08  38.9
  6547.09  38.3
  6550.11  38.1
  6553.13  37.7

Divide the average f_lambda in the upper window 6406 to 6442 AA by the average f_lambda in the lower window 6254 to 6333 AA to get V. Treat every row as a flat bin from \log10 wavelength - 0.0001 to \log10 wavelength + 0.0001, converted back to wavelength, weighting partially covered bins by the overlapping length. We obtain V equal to 1.24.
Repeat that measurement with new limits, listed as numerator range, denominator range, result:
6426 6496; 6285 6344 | 1.20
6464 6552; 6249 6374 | 1.33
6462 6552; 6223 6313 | 1.53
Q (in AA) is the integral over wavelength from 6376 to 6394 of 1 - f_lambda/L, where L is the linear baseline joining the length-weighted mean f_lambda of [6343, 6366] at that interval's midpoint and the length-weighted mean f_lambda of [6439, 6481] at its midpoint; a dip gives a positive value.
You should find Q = 1.9 AA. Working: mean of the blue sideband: 31.3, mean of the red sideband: 35.3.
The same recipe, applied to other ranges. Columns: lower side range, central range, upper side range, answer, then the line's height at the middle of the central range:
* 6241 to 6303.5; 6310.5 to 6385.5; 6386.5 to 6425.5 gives -4.4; 28.9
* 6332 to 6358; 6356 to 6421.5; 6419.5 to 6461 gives 3.8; 32.8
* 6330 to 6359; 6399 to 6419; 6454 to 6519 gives 0.5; 33.7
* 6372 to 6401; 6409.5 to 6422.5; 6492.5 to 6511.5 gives -0.8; 31.3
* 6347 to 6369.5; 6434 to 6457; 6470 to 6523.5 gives 0.3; 34.6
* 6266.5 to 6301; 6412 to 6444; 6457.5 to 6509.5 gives -0.5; 33.1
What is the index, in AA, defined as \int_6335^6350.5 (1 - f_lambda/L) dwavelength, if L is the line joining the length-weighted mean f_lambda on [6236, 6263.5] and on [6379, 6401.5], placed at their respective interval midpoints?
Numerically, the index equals -2.8 AA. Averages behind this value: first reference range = 22.3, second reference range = 29.7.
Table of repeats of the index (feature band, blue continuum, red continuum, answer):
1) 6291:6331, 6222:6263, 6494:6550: -4.5 AA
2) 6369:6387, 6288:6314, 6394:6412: 0.9 AA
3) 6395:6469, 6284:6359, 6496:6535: 1.3 AA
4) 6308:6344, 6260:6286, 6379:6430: -3.4 AA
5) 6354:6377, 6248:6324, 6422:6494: -0.1 AA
